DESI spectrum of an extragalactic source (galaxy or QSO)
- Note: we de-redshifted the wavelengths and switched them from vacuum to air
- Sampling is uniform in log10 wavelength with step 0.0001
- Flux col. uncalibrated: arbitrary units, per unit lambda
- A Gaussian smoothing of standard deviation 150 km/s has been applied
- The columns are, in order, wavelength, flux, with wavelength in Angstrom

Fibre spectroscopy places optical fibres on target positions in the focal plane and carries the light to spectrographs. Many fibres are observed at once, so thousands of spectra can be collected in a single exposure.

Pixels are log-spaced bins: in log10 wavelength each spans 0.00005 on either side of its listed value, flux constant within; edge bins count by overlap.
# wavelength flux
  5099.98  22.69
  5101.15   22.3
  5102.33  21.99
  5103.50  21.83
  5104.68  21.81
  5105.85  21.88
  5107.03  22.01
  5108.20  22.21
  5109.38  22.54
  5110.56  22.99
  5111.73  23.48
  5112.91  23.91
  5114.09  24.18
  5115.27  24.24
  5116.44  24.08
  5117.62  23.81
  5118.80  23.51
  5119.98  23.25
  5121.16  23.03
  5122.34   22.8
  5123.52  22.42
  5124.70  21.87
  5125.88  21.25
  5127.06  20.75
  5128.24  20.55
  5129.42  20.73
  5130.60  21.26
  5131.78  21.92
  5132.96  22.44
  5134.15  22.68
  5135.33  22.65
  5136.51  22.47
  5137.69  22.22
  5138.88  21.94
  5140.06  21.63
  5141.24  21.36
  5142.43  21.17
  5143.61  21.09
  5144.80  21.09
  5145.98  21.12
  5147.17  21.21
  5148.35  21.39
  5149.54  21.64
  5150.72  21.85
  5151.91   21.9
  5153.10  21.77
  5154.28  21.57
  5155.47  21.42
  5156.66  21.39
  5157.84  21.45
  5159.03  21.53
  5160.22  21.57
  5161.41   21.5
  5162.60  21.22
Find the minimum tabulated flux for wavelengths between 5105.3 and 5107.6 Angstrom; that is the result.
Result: 21.88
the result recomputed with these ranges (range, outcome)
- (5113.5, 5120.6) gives 23.25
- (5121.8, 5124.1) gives 22.42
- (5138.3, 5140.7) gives 21.63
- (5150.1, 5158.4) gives 21.39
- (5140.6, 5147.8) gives 21.09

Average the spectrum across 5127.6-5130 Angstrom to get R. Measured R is 20.7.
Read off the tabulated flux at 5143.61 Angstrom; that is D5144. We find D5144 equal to 21.09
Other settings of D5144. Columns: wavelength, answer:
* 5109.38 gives 22.54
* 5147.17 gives 21.21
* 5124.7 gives 21.87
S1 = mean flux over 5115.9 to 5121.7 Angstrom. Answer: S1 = 23.5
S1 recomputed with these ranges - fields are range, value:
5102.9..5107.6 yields 21.9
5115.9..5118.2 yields 23.9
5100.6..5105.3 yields 22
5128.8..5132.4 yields 21.3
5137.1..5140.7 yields 21.9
